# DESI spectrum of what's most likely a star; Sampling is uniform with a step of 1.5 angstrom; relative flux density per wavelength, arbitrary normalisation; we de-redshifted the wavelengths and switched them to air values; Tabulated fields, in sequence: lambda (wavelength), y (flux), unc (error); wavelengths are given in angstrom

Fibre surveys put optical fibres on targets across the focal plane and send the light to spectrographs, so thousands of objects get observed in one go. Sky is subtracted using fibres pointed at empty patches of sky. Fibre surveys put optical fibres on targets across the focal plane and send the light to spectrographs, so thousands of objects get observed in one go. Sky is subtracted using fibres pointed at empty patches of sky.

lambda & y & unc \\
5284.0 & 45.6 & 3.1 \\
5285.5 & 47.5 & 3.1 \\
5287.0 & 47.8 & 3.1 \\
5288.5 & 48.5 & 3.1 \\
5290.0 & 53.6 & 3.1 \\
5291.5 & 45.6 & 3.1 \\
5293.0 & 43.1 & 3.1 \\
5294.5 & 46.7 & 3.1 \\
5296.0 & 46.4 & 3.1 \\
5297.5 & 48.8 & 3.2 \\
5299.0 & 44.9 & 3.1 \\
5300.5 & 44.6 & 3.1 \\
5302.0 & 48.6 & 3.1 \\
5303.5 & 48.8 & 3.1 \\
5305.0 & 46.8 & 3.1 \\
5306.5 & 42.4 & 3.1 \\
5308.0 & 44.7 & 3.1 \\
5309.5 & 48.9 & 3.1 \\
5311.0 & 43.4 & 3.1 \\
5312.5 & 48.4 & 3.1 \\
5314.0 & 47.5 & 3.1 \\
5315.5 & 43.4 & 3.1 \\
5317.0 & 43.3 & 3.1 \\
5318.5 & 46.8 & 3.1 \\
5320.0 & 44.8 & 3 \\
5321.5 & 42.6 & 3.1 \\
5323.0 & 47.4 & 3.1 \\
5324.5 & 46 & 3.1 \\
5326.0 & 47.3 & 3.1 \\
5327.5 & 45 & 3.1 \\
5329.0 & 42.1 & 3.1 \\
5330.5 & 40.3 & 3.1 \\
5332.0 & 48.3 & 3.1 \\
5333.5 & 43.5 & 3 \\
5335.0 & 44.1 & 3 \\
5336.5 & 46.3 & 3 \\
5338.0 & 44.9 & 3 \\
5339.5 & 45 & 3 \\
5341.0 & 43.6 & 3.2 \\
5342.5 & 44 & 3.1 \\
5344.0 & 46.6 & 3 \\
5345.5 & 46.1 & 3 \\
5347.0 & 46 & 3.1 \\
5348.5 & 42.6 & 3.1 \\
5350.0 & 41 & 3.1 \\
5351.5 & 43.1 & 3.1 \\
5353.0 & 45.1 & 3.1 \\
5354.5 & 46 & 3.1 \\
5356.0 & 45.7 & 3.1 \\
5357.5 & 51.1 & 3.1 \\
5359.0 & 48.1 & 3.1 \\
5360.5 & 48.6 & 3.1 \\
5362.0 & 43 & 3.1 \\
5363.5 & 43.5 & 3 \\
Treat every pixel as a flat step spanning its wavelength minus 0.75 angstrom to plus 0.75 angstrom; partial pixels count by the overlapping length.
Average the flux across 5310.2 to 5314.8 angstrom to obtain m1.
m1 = 46.4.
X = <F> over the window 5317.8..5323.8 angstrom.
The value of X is 45.4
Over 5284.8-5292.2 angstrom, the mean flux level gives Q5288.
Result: 48.6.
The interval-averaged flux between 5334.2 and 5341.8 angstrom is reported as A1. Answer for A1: 44.8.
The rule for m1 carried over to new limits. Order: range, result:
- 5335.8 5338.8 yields 45.6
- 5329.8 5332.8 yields 44.4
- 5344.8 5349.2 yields 44.9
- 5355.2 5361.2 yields 48.4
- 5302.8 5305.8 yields 47.7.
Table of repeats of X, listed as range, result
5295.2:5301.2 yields 46.2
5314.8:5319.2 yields 44.5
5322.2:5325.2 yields 46.6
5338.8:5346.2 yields 45.1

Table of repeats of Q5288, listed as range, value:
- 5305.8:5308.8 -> 43.7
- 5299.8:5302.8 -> 46.7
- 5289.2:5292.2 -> 49.6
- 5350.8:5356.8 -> 45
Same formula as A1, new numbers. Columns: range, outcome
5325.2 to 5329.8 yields 44.8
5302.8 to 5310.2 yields 46.3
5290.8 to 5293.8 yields 44.4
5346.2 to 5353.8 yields 43.6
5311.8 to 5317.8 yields 45.6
